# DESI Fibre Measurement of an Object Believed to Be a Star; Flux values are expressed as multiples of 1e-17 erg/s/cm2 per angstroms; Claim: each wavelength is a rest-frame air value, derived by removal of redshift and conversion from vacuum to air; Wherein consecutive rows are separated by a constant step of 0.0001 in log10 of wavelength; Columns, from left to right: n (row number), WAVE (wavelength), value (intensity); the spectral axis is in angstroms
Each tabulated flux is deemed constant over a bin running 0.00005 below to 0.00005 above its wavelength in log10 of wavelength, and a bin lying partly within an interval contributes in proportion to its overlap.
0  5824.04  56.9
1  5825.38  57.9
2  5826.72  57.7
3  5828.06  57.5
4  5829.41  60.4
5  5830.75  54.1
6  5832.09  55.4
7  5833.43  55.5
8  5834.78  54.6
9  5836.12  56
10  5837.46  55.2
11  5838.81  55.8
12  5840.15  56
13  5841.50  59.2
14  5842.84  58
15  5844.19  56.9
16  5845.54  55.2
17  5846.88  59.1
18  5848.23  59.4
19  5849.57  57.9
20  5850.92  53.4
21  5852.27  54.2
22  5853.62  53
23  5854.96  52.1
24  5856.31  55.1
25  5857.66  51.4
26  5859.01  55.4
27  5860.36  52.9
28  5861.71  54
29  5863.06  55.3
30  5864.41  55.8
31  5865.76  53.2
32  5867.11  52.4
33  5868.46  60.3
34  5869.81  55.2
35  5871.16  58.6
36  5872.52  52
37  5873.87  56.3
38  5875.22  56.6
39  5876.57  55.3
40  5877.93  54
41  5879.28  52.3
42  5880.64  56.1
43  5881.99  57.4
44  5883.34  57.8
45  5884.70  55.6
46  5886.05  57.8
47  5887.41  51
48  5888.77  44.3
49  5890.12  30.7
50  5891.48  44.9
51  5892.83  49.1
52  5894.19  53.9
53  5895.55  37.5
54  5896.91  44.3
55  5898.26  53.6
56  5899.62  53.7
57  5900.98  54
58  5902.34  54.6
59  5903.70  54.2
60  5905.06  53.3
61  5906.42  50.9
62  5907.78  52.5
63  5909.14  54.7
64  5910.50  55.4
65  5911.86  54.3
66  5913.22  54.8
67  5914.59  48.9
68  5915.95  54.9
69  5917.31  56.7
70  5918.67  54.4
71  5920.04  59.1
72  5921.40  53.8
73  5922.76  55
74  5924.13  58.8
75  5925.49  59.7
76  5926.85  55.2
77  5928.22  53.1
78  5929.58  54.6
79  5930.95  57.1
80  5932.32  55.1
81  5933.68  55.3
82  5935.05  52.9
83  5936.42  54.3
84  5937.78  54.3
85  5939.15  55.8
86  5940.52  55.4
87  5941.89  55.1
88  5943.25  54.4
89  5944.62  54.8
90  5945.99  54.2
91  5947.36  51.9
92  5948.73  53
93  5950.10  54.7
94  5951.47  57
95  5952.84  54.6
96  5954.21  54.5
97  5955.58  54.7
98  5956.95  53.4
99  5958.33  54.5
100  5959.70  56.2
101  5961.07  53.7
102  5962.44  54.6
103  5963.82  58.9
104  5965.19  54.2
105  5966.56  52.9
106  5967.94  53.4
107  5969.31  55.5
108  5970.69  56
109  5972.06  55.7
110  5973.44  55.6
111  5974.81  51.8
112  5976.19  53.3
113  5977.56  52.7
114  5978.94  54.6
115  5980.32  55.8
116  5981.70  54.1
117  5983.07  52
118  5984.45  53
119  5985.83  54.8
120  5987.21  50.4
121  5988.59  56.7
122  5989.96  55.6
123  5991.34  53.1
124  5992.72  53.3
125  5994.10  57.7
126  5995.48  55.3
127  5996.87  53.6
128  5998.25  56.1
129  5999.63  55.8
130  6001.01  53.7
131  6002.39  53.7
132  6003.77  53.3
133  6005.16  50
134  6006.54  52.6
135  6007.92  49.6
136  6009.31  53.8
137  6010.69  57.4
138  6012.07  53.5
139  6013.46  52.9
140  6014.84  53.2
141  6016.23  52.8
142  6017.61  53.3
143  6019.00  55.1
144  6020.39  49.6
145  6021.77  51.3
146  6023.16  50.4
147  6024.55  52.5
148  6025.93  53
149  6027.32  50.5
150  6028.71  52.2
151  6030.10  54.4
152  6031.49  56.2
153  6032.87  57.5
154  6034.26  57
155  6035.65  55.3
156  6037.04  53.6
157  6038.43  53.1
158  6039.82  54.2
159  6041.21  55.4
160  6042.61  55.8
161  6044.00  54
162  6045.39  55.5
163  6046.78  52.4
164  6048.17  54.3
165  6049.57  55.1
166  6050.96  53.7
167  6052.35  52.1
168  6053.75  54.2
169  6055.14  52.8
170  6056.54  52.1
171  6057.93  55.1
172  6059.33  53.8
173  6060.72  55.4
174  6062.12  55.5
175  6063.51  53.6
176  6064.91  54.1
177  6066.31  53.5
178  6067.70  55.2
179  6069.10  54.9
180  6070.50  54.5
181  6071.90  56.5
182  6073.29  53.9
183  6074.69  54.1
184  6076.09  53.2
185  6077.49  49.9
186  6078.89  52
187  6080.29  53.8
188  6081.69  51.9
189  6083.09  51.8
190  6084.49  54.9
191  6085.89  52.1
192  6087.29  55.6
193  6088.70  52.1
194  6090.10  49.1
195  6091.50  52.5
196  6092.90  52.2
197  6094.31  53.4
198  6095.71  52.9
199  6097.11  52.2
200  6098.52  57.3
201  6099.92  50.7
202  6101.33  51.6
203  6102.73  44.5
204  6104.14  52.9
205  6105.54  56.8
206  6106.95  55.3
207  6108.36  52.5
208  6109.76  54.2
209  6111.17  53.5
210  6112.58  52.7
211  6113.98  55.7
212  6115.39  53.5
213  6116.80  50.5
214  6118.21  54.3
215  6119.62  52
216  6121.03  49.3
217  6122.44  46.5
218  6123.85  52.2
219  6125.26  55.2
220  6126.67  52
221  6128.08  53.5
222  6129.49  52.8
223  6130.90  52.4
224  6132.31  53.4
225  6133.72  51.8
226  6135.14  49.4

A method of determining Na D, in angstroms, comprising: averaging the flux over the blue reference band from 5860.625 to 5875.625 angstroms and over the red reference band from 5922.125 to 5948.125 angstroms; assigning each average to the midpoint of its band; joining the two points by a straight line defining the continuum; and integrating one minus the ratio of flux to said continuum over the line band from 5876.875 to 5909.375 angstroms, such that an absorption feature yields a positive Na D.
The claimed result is 2.4 angstroms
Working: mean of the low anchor 55.3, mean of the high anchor 55.1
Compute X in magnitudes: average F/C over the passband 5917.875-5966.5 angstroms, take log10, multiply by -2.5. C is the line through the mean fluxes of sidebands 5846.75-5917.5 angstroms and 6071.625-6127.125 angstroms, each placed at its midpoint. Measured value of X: -0.04 mag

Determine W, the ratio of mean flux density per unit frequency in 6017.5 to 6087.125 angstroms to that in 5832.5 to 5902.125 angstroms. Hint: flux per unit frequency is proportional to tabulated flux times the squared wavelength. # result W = 1.06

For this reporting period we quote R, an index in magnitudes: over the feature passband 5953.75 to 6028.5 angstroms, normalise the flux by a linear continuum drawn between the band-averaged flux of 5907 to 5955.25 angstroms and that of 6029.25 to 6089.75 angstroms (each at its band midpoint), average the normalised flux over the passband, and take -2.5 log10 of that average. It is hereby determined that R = 0.01 mag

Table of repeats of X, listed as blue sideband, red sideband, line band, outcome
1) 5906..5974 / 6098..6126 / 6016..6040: 0.00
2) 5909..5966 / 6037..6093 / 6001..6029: 0.03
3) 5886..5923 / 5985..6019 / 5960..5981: -0.03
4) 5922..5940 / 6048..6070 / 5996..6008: 0.03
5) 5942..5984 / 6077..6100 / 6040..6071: -0.02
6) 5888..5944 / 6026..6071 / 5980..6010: 0.00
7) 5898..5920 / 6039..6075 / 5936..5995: -0.01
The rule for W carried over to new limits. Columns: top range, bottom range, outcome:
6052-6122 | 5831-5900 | 1.07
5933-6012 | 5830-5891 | 1.03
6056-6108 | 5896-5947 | 1.03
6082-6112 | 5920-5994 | 1.01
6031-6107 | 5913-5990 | 1.02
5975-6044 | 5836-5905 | 1.05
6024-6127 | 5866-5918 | 1.08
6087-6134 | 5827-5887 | 1.03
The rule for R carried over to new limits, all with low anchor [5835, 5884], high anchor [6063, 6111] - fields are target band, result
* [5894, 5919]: 0.05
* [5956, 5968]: -0.01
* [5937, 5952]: 0.00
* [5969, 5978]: 0.00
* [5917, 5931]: -0.02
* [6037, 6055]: -0.01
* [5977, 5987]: 0.01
